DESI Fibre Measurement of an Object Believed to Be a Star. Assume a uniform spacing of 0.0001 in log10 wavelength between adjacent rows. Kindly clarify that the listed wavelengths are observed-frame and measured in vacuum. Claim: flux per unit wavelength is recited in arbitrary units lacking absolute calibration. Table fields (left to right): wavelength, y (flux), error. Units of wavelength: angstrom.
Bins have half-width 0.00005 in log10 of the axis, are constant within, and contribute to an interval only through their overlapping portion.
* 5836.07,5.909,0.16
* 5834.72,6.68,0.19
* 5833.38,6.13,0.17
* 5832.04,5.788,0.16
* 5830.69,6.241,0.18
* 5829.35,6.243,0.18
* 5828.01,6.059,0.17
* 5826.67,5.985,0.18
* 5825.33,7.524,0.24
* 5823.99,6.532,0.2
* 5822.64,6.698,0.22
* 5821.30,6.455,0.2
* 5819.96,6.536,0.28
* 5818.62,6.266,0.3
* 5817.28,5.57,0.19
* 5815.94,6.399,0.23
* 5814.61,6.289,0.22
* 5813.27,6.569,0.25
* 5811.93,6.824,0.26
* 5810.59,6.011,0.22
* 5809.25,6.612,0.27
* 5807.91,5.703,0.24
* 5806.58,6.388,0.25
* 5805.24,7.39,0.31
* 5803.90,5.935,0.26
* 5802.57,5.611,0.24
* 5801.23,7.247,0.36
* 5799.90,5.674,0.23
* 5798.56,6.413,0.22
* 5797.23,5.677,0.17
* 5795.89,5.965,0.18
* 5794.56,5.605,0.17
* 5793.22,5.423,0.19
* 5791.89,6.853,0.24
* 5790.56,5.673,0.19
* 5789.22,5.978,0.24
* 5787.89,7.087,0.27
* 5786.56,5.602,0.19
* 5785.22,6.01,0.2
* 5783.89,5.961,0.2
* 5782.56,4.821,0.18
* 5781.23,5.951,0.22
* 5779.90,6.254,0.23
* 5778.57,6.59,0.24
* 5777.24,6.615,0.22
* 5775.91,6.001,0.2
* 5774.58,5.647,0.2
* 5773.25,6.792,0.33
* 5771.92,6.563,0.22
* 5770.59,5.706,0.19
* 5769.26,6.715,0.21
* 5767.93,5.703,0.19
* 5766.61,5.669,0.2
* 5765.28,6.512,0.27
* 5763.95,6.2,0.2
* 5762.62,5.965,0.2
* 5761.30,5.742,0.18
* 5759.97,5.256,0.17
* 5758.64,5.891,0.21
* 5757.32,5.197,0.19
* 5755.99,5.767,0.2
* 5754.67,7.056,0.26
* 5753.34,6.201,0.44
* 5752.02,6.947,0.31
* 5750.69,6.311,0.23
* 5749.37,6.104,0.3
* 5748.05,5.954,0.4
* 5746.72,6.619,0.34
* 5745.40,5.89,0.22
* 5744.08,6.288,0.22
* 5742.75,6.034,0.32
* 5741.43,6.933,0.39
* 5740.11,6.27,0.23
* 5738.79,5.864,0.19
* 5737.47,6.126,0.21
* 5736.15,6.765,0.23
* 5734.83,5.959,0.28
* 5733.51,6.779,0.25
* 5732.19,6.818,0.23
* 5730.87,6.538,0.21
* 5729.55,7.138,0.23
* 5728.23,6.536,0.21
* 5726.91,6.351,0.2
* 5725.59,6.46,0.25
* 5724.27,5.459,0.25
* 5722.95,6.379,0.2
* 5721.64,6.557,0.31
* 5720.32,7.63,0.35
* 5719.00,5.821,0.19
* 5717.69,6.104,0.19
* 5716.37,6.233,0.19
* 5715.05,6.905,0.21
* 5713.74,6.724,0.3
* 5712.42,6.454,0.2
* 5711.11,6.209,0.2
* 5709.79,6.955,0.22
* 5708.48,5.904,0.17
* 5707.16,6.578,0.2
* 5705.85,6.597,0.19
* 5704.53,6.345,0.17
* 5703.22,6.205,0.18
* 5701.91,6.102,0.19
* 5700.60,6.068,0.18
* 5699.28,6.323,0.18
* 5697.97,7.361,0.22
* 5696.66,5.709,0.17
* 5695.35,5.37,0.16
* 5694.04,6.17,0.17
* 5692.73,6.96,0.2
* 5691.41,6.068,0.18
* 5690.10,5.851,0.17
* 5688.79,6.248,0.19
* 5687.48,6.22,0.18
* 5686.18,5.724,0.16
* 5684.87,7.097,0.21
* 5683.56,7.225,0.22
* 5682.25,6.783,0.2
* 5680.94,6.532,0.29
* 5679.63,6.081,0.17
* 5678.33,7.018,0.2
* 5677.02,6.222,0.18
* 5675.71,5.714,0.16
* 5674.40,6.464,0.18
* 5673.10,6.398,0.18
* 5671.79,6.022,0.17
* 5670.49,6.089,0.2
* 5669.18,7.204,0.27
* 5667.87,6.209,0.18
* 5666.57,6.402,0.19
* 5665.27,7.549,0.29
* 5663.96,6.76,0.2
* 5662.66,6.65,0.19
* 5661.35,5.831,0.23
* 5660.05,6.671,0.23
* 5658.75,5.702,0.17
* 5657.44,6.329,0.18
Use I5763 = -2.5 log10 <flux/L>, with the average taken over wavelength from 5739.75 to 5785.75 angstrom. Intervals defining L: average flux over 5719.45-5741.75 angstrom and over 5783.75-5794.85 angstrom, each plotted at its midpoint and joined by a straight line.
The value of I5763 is 0.02 mag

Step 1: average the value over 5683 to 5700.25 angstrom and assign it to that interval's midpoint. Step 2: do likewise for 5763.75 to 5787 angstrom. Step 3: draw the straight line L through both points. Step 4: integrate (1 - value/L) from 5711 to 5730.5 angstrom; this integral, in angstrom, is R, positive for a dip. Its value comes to -0.7 angstrom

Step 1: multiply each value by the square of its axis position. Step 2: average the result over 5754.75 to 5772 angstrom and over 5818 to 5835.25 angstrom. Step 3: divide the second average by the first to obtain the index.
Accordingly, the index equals 1.10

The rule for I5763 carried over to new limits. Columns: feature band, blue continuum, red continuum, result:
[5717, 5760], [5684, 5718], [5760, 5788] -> -0.021 mag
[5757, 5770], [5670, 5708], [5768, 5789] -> 0.048 mag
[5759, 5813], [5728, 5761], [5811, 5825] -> 0.045 mag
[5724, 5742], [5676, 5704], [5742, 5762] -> -0.048 mag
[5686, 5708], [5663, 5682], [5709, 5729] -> 0.039 mag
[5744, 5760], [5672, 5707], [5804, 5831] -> 0.040 mag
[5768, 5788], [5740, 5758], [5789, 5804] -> -0.002 mag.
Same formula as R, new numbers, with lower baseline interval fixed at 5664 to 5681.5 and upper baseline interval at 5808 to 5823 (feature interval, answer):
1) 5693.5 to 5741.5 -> 0.3 angstrom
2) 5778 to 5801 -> 1.4 angstrom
